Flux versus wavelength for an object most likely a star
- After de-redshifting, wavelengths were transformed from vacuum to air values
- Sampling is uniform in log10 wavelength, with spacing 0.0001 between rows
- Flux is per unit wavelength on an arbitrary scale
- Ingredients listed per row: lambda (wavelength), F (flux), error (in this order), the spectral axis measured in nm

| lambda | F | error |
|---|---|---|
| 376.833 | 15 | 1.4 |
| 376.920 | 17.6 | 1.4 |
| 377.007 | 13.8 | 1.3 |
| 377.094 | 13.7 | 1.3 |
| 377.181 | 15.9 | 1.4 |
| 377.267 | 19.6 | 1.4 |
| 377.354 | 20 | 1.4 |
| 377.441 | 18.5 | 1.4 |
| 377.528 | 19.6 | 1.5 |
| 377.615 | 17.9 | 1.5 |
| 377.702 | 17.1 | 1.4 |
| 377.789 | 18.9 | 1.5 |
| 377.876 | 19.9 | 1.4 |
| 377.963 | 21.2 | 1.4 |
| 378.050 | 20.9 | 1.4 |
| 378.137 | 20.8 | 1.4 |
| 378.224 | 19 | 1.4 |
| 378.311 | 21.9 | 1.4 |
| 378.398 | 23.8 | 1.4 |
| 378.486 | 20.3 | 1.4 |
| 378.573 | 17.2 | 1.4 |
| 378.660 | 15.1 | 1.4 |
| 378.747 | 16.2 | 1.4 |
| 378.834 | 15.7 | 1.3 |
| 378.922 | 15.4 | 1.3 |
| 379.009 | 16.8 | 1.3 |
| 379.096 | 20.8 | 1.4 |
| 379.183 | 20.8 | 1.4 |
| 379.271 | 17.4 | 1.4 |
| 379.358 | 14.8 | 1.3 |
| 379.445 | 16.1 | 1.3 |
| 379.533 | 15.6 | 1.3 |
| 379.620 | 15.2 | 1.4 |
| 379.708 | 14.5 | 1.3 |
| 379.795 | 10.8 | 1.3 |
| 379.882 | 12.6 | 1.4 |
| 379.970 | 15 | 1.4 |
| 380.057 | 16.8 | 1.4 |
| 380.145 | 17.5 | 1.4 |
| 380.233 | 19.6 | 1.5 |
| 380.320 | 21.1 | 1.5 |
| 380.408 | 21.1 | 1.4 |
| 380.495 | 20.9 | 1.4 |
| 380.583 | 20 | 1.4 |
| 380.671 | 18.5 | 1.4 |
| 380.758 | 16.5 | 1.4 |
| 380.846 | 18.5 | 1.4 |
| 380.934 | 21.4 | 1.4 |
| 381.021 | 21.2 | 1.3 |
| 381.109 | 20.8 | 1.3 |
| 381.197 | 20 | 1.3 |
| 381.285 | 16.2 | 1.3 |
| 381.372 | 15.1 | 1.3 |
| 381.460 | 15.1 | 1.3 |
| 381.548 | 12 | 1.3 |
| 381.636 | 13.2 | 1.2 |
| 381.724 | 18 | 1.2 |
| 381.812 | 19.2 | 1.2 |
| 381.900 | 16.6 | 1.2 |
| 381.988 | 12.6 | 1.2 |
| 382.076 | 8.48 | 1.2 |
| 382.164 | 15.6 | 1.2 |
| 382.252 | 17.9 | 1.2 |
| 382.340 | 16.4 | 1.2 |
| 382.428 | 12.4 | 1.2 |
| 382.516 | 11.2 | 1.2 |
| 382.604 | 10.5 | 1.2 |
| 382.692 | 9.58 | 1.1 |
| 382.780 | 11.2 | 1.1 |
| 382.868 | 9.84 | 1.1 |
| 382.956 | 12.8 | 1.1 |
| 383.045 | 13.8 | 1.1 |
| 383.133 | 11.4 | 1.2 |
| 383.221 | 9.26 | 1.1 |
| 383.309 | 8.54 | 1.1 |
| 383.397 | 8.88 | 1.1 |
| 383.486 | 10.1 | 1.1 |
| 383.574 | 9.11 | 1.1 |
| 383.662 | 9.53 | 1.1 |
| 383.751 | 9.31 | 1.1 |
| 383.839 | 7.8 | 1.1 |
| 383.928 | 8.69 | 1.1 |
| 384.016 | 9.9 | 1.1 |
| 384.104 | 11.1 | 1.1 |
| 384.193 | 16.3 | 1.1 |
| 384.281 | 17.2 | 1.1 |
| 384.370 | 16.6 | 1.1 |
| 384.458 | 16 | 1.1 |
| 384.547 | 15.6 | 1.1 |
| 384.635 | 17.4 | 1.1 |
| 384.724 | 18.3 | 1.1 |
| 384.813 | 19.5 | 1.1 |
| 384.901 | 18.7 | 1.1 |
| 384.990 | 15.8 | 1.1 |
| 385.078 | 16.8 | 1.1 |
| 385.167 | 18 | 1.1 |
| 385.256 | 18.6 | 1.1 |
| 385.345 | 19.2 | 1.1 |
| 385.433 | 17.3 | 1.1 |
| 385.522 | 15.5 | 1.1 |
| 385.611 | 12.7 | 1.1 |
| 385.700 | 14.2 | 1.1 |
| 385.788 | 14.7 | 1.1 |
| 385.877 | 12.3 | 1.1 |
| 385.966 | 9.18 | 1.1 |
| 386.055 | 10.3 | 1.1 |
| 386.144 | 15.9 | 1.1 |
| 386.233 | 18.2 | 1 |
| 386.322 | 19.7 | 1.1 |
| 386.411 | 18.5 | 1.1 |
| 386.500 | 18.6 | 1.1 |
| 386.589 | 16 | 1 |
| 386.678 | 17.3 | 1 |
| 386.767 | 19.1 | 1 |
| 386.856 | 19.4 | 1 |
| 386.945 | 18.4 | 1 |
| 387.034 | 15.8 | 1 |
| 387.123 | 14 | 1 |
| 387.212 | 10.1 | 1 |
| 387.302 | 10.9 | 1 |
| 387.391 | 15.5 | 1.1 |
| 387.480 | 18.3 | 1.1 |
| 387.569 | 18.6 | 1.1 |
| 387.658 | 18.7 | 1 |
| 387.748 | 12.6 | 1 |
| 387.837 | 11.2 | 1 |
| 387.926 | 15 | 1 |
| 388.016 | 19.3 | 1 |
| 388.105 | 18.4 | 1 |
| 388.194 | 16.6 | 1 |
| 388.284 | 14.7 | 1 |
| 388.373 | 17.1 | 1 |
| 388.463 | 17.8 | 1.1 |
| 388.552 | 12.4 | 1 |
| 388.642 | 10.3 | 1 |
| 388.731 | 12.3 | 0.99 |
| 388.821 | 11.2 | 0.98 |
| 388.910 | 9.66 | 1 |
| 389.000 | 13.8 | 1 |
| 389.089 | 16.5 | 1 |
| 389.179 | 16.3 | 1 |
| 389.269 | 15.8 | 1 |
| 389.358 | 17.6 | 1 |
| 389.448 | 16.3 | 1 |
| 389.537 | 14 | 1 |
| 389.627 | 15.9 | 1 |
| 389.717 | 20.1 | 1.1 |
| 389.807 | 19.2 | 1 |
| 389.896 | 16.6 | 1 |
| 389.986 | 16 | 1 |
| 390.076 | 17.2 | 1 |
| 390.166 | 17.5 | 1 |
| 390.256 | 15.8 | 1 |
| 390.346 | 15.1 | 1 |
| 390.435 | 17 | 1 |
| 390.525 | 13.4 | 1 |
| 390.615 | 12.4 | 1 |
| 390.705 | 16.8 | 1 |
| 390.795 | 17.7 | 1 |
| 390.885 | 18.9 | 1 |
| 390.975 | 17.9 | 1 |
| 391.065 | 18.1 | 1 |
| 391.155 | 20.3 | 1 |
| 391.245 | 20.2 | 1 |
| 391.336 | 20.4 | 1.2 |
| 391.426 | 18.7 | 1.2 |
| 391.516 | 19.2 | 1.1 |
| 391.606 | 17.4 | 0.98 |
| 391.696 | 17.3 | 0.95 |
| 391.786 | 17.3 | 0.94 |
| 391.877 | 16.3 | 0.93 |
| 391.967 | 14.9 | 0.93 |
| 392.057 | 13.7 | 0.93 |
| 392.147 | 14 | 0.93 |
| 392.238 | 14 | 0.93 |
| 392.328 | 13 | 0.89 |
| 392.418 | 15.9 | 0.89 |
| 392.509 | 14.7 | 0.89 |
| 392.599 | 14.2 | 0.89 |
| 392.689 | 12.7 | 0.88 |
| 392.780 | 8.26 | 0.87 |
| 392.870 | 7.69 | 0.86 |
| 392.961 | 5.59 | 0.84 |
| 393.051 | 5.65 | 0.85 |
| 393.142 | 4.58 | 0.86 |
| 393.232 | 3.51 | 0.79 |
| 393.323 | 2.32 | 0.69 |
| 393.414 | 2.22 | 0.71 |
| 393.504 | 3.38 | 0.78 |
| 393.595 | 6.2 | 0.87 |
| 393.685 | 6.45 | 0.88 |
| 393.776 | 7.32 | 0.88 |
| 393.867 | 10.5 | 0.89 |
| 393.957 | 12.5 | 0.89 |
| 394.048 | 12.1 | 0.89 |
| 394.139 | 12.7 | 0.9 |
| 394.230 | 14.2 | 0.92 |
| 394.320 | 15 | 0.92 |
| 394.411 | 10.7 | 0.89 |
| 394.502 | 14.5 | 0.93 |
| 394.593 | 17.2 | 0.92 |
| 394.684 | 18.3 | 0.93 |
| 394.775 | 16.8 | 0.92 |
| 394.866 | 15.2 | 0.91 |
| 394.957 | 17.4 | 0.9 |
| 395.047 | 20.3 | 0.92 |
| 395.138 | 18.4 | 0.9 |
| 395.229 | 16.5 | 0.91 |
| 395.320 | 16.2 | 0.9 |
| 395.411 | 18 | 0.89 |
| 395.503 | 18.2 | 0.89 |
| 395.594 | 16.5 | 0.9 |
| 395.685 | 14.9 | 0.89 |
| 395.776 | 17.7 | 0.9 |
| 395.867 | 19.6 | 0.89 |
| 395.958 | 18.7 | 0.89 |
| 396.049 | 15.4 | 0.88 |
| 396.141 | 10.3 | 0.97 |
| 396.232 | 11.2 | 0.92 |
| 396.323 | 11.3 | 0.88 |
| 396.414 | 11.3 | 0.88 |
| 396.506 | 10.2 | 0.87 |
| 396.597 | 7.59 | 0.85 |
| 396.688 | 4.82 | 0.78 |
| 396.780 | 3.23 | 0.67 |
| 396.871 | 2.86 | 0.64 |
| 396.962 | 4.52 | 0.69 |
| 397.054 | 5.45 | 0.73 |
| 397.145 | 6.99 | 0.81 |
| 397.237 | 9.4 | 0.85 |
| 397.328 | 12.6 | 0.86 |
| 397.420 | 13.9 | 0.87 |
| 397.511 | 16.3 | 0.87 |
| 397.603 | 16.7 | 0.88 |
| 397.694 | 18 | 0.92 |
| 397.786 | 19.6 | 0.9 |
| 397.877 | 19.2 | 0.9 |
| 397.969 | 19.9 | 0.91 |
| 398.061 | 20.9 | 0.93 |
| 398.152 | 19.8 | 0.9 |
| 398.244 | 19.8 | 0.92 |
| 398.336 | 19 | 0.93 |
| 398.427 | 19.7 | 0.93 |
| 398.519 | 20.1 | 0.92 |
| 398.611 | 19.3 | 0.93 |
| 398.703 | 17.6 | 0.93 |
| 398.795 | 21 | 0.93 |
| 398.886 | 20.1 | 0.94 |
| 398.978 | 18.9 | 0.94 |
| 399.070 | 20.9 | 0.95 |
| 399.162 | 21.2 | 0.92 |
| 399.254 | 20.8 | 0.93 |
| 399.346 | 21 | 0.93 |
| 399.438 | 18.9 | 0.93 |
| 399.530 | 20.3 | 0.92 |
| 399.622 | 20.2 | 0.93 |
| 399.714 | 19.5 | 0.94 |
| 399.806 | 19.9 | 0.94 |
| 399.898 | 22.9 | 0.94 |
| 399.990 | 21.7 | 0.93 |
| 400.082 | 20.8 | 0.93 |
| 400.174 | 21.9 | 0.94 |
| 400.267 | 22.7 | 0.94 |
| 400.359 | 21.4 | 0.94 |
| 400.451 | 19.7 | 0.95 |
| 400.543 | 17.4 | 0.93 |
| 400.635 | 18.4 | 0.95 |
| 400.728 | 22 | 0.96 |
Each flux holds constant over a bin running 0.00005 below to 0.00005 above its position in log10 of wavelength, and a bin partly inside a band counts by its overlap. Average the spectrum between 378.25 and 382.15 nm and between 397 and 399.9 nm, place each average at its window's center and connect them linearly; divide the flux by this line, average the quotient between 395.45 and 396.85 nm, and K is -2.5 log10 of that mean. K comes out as 0.38 mag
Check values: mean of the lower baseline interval 17.2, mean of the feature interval 12.6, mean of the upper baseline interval 18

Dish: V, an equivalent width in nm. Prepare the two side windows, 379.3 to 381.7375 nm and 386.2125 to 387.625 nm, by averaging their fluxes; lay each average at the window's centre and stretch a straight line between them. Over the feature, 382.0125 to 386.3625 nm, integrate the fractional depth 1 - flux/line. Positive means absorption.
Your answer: 0.84 nm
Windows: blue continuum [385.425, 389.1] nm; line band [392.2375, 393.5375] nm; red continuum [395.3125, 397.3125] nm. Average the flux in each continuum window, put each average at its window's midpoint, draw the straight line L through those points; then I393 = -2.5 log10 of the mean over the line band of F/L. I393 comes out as 0.47 mag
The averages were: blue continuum 15.2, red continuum 11.5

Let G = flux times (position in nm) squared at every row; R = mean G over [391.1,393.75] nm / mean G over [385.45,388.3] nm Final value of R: 0.79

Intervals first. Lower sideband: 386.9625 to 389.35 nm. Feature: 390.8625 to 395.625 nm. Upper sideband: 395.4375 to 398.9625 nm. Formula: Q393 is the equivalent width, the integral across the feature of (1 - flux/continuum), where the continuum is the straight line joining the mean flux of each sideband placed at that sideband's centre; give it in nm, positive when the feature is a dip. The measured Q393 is 0.355 nm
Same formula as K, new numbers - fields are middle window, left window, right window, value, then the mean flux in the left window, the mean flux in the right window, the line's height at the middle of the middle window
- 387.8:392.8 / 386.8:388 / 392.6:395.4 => -0.17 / 15.4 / 11.3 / 13.6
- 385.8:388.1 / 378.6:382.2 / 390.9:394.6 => -0.09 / 16.8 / 12.5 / 14.5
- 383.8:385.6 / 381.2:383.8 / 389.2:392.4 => -0.14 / 12.7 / 16.7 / 13.7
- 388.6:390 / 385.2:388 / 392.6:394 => -0.25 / 15.7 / 6.82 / 12.1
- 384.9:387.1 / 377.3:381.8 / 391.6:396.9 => -0.06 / 17.9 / 12.3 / 15.5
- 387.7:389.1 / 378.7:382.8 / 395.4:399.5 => 0.12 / 16.3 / 15.4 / 15.9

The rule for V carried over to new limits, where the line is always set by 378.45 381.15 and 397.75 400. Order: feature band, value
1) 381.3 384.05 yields 0.89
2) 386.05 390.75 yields 0.72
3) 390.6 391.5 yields 0.03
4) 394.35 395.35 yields 0.16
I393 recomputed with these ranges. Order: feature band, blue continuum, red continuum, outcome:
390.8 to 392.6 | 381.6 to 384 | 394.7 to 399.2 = -0.20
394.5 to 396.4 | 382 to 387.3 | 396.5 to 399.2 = -0.10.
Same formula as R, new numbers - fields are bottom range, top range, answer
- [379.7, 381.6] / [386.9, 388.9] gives 0.88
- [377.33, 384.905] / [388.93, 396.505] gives 0.96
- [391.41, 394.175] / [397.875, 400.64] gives 1.90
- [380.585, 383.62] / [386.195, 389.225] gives 1.13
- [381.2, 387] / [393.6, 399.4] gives 1.11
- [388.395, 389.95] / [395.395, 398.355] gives 0.94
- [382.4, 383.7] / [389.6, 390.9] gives 1.64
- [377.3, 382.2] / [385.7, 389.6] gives 0.91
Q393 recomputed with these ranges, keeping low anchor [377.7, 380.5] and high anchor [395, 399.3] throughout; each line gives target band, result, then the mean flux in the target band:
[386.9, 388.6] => 0.12 nm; 15.5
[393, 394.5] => 0.72 nm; 8.26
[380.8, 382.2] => 0.08 nm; 16.5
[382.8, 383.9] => 0.46 nm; 10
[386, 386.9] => -0.02 nm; 17.2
